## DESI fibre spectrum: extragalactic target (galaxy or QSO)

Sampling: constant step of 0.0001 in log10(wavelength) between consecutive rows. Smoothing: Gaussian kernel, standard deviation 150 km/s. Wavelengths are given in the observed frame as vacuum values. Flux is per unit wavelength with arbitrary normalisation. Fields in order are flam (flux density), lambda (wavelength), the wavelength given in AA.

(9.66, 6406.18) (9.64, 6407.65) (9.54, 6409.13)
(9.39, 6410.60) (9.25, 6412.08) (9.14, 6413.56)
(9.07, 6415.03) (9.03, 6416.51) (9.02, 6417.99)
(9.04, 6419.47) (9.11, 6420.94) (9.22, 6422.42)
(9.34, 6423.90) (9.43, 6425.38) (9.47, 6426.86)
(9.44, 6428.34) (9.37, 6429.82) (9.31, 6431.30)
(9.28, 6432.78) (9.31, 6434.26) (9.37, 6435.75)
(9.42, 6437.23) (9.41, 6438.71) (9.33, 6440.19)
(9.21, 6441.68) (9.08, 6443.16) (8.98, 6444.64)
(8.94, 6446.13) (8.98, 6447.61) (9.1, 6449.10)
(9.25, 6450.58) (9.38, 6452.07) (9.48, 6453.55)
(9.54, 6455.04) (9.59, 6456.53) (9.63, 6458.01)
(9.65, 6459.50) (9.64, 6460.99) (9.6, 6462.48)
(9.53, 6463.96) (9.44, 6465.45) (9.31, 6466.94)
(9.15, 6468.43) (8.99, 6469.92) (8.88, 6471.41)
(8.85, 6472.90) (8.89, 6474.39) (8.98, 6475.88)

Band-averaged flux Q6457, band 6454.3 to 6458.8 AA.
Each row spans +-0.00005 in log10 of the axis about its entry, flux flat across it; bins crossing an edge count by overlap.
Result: 9.59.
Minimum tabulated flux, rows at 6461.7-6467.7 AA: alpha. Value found 9.31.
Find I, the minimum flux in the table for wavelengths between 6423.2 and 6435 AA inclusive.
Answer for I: 9.28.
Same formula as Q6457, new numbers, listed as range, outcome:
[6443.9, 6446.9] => 8.96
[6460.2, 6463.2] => 9.61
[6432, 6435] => 9.3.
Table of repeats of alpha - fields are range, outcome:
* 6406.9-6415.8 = 9.07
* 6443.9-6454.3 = 8.94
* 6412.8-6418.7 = 9.02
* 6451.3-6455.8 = 9.38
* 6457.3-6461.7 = 9.63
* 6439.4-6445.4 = 8.98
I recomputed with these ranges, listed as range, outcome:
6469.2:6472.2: 8.88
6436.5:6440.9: 9.33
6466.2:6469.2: 9.15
